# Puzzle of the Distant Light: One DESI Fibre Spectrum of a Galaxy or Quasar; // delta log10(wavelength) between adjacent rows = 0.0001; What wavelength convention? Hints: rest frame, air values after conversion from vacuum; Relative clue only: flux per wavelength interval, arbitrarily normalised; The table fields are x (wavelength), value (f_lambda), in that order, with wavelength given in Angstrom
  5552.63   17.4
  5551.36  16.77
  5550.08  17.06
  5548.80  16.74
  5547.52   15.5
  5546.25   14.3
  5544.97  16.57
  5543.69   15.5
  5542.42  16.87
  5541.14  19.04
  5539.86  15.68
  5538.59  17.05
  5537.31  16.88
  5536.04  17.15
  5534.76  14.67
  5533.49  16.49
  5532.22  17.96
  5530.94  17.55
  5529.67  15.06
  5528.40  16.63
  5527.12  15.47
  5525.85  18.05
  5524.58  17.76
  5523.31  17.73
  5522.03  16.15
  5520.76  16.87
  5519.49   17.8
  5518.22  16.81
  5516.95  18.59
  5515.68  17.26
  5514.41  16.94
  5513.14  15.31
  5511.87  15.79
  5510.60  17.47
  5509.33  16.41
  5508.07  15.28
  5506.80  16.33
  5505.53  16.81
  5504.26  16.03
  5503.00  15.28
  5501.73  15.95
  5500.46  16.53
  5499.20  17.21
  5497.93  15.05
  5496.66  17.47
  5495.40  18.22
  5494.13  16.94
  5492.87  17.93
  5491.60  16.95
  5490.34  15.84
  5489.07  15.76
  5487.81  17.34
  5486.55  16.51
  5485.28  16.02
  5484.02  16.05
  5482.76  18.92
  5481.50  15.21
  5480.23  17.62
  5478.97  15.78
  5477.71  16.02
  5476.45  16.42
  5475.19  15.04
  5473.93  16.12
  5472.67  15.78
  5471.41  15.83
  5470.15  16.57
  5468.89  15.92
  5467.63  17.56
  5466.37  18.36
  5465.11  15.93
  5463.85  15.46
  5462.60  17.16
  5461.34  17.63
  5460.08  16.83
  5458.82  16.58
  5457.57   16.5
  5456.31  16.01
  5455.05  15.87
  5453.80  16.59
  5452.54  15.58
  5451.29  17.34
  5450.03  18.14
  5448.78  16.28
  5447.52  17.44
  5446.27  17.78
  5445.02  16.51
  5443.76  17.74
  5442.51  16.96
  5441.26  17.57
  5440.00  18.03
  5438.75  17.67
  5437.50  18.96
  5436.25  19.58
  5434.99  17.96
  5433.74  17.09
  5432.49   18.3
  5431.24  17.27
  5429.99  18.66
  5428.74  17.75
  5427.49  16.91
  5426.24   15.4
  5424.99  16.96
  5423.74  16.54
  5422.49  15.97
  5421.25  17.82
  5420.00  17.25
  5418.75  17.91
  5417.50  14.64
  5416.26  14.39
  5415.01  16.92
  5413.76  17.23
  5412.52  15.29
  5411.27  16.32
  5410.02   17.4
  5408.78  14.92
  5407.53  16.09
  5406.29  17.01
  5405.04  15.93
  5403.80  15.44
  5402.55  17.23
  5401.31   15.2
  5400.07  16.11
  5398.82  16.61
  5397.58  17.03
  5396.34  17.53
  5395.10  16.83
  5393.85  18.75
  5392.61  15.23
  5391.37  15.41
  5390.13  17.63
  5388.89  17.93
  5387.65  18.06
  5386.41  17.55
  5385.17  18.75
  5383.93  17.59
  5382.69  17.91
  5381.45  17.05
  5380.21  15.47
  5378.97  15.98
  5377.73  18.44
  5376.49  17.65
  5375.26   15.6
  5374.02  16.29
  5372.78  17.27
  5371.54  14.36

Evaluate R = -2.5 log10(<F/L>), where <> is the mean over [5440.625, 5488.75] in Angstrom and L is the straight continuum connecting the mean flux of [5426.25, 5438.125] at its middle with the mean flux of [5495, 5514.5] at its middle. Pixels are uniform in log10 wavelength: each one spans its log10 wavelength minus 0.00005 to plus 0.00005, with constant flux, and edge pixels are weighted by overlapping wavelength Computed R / 0.04 mag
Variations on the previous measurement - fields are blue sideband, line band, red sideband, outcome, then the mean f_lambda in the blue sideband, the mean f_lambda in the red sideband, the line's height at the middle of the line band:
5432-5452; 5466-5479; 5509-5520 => 0.07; 17.7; 16.9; 17.4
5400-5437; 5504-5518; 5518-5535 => 0.02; 16.7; 16.8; 16.8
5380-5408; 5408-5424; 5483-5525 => 0.03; 16.9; 16.7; 16.9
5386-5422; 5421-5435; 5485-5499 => -0.03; 16.6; 16.8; 16.6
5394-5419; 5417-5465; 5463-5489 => -0.05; 16.3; 16.4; 16.4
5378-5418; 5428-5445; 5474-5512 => -0.08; 16.6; 16.5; 16.6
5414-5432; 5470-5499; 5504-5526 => 0.02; 16.8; 16.8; 16.8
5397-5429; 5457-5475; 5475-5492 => -0.01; 16.4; 16.4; 16.4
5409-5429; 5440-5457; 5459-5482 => -0.03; 16.5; 16.4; 16.4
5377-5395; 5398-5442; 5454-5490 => 0.00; 17.2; 16.5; 16.9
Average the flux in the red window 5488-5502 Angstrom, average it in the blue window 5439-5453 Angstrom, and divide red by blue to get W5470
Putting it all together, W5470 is 1.0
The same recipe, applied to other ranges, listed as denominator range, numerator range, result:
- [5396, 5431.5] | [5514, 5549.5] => 1.01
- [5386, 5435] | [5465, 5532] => 0.99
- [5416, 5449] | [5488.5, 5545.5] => 0.97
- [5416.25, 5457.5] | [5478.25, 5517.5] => 0.97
